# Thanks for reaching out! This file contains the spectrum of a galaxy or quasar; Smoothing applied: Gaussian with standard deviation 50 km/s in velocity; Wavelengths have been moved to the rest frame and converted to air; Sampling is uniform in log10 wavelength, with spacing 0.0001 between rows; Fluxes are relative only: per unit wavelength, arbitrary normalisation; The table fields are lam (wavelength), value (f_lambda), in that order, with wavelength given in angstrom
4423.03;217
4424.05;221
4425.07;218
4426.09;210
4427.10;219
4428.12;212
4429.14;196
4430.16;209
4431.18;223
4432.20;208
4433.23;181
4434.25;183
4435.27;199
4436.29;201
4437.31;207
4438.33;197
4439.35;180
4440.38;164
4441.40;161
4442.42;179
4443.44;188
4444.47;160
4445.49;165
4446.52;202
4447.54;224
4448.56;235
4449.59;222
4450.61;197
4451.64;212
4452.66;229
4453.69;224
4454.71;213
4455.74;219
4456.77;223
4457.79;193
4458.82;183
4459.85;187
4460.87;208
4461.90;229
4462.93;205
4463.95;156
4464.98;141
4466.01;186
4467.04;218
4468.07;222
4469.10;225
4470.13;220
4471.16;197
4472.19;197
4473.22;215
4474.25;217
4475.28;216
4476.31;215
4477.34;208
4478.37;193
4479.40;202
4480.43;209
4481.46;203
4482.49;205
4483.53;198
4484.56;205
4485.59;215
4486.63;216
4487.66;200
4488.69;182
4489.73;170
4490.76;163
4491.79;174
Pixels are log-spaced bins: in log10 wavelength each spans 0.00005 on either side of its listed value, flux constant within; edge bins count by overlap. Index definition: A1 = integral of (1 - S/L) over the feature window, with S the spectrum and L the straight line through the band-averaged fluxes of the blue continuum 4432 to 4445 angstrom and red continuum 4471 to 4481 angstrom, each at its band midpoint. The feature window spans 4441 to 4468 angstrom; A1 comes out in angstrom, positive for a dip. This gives -0.7 angstrom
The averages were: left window 185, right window 207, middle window 199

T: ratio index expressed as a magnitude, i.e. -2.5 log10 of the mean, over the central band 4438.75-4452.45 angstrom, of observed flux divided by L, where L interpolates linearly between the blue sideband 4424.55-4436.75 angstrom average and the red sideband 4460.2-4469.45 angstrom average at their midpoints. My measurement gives 0.053 mag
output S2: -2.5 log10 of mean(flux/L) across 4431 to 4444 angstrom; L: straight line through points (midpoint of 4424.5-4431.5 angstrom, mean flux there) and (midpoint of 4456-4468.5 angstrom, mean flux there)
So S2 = 0.104 mag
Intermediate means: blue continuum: 212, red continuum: 196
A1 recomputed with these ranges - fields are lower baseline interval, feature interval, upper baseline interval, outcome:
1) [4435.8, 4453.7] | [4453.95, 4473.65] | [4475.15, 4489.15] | -0.2 angstrom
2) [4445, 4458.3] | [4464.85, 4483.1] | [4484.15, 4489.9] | -0.2 angstrom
